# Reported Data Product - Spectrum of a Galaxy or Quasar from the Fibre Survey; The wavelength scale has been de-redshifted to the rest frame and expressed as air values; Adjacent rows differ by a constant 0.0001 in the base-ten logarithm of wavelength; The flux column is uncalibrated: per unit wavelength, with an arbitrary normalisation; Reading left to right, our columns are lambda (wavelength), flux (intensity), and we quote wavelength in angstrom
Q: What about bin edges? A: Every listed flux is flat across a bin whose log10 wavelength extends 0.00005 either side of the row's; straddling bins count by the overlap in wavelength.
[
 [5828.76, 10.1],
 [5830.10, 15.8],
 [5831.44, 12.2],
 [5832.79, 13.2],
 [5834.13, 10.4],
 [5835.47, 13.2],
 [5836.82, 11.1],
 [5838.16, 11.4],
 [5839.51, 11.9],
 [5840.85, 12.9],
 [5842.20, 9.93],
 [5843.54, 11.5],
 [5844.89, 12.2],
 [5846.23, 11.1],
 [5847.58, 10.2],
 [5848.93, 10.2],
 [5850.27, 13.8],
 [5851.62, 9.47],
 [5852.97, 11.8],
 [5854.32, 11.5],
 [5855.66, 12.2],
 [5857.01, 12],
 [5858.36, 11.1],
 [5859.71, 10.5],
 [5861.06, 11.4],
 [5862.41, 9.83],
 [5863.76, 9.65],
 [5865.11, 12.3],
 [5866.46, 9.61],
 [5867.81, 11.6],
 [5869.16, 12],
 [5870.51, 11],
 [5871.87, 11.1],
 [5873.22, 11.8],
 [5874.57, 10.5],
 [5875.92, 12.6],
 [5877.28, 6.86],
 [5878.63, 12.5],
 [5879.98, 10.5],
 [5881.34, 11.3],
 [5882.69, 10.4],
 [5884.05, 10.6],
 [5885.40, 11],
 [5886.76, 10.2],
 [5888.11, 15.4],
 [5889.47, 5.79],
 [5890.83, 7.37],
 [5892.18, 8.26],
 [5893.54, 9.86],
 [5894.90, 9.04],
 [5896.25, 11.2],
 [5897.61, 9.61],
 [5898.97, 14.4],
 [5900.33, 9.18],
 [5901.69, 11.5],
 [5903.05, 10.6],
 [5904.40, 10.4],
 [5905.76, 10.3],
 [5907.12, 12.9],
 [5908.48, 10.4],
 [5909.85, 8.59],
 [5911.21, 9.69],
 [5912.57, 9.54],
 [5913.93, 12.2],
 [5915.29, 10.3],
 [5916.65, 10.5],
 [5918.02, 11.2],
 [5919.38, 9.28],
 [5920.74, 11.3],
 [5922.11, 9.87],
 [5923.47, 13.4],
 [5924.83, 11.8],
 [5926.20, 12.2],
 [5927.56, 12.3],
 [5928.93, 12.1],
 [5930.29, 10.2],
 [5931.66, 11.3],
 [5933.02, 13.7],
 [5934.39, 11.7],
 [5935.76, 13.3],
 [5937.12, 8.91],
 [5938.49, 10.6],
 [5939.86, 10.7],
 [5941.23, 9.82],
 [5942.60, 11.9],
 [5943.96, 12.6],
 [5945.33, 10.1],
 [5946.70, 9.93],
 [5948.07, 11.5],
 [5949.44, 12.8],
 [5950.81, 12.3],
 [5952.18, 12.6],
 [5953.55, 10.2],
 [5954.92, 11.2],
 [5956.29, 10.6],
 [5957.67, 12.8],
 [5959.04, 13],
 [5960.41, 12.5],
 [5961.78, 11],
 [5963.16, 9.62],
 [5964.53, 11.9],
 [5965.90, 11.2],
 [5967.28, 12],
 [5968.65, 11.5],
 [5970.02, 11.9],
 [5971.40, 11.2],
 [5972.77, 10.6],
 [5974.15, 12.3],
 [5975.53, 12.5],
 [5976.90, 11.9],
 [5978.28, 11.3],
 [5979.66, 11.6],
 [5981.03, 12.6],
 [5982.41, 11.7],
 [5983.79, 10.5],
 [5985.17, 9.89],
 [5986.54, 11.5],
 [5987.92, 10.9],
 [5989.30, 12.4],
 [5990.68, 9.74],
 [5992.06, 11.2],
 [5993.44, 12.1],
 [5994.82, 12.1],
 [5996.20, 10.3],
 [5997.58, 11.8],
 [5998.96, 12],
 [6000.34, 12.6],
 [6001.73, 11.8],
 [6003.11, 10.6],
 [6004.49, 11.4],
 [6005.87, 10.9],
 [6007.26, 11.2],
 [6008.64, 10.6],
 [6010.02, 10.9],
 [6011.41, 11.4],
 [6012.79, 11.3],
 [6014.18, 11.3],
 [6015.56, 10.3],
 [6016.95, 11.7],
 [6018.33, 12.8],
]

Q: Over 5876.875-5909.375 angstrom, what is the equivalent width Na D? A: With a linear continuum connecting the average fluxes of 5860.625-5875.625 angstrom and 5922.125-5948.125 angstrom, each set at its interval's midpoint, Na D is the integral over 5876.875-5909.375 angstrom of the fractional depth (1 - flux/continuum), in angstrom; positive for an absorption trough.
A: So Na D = 2.20 angstrom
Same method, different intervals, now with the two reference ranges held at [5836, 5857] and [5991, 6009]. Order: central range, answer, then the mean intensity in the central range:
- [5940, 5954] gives 0.07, 11.4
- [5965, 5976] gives -0.21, 11.6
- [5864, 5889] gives 0.71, 11.1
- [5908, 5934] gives 0.84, 11.1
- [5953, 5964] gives 0.03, 11.4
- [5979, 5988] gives 0.12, 11.3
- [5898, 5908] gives 0.15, 11.3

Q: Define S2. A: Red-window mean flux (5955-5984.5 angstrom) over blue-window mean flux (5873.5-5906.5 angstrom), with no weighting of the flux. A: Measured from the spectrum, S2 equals 1.1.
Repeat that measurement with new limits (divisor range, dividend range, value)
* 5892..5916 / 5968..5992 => 1.09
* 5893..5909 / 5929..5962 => 1.06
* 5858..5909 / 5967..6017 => 1.07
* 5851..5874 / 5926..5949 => 1.02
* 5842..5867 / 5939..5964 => 1.03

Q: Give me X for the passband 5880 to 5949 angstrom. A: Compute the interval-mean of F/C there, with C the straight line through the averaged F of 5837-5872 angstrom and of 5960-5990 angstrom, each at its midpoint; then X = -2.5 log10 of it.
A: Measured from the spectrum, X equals 0.05 mag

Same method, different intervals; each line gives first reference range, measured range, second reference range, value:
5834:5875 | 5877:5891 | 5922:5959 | 0.100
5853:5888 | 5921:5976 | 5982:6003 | -0.028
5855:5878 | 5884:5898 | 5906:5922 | 0.095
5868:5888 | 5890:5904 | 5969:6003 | 0.107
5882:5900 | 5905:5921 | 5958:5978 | 0.014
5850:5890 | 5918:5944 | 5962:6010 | -0.018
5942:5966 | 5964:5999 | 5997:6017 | -0.005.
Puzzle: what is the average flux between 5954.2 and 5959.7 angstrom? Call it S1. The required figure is 11.9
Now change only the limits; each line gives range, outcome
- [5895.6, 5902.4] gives 11.2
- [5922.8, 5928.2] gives 12.4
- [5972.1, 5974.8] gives 11.4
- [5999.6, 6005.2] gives 11.6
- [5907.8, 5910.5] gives 9.47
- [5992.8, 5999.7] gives 11.7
